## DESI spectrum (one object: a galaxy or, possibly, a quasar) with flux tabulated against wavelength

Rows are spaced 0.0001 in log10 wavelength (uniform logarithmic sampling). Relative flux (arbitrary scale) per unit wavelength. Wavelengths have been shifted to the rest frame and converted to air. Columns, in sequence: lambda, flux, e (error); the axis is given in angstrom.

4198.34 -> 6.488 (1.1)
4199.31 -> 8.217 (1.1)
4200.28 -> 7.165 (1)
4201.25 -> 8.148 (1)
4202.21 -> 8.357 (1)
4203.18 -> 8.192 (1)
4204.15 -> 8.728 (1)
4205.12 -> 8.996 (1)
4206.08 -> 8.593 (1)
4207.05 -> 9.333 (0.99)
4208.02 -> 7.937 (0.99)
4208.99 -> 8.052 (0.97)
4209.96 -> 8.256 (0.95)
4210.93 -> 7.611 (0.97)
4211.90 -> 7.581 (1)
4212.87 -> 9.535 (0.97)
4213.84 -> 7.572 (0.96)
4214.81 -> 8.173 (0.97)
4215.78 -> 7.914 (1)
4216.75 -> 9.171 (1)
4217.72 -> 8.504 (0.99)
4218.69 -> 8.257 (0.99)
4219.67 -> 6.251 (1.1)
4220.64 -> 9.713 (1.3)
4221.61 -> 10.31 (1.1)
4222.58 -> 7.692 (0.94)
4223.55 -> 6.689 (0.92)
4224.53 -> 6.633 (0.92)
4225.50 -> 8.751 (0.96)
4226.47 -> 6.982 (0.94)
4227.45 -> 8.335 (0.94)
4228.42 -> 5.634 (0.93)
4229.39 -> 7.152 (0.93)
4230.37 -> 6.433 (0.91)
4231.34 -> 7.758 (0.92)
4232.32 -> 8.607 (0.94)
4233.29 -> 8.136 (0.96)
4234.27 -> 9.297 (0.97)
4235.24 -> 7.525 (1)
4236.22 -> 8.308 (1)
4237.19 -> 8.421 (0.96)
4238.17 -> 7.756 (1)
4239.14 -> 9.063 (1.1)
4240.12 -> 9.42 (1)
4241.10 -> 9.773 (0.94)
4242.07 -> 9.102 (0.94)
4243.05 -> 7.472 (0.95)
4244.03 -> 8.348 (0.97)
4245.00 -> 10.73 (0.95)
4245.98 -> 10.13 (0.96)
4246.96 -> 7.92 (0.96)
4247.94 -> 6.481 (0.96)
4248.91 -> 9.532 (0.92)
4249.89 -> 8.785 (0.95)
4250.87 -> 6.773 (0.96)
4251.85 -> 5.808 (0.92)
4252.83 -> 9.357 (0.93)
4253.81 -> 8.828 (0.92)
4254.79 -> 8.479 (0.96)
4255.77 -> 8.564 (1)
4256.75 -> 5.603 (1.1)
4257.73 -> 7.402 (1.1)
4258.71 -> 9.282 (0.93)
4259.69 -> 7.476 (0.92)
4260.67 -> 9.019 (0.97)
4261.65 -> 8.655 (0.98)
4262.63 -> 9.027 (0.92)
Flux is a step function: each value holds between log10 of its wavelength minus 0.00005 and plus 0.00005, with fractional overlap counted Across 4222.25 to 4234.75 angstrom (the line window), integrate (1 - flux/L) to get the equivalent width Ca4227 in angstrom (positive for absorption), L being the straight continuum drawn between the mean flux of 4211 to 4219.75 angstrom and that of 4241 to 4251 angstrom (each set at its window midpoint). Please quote 1.3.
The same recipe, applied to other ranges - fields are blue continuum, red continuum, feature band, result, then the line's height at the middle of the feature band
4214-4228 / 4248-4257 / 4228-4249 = -0.77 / 8.01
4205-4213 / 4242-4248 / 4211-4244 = 1.63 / 8.54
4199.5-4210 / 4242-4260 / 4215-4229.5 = 0.70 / 8.29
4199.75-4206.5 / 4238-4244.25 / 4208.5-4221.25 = 0.35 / 8.45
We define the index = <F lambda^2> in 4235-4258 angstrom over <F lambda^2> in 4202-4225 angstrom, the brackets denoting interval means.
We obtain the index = 1.03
